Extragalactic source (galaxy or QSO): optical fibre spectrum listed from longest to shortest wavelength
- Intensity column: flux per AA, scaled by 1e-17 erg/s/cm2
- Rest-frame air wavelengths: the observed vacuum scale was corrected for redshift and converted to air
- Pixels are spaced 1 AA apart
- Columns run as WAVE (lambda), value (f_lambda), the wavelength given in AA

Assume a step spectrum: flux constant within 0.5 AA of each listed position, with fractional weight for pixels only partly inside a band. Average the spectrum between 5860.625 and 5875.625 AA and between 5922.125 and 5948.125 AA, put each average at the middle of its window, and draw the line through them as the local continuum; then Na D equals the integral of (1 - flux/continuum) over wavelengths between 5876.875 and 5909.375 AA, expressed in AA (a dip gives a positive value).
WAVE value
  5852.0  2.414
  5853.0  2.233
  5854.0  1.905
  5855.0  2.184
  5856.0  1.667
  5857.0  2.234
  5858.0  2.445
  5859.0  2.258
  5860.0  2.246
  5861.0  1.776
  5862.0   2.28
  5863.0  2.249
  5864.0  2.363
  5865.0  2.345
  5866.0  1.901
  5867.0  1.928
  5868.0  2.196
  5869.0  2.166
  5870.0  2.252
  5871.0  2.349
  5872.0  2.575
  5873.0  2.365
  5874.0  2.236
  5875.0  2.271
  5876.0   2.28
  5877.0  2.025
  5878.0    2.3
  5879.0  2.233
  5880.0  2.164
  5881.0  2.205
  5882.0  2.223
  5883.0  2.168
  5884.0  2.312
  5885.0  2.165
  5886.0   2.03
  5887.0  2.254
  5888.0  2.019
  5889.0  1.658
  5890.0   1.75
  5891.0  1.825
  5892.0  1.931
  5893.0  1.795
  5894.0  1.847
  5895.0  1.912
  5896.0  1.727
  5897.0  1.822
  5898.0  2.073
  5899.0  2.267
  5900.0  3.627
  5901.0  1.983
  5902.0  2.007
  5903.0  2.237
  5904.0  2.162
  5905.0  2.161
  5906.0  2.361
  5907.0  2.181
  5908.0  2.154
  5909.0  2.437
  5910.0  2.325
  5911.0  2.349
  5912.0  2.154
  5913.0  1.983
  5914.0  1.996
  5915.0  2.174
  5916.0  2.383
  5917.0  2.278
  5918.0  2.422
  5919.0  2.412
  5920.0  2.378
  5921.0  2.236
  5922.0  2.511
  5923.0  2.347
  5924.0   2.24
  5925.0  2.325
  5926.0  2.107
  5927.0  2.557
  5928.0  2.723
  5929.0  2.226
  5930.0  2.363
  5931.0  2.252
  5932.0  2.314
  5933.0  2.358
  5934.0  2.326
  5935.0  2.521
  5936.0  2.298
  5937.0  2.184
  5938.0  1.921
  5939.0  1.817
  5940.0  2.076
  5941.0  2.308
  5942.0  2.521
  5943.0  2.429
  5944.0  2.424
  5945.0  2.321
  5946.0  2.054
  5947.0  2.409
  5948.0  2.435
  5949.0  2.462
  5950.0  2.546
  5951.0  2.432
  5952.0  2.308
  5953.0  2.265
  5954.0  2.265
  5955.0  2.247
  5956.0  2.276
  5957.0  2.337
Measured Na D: 1.9 AA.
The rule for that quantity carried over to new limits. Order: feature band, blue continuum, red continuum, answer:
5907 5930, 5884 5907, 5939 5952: -1.1 AA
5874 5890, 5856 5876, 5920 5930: 0.8 AA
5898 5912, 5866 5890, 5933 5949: -0.6 AA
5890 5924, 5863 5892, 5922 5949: 0.7 AA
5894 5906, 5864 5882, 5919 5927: 0.6 AA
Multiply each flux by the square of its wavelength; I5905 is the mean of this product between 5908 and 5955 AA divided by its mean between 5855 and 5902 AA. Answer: 1.1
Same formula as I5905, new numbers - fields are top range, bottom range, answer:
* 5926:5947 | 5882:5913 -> 1.10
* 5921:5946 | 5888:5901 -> 1.16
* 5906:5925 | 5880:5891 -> 1.11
